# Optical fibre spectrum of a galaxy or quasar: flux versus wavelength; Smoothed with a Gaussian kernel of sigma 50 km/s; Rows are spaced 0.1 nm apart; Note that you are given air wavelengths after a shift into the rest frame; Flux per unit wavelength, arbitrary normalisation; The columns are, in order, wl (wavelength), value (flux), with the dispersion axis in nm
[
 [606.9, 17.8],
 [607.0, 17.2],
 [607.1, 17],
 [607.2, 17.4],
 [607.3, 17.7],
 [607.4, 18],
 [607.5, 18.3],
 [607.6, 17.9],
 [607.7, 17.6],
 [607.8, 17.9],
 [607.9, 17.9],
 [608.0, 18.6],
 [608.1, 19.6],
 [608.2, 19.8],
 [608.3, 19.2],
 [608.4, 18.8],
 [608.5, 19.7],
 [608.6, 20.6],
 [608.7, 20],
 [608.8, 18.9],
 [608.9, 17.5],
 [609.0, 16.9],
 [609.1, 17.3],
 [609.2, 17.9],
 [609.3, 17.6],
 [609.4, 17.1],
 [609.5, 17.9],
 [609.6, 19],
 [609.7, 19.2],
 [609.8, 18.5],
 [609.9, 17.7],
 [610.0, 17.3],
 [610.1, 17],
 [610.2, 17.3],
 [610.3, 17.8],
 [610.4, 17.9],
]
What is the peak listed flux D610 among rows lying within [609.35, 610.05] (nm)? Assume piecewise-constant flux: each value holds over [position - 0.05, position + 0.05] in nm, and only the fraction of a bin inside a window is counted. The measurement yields 19.2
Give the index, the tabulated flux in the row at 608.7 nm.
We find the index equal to 20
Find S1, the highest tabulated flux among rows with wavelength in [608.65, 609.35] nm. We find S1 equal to 20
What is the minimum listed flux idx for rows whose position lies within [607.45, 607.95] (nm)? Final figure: 17.6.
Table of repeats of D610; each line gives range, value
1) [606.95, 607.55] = 18.3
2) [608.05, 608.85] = 20.6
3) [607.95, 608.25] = 19.8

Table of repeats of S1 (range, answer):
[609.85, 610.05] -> 17.7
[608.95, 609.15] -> 17.3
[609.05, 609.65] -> 19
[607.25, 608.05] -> 18.6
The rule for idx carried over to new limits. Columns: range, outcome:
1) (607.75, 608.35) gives 17.9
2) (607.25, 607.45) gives 17.7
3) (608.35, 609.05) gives 16.9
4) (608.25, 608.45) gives 18.8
